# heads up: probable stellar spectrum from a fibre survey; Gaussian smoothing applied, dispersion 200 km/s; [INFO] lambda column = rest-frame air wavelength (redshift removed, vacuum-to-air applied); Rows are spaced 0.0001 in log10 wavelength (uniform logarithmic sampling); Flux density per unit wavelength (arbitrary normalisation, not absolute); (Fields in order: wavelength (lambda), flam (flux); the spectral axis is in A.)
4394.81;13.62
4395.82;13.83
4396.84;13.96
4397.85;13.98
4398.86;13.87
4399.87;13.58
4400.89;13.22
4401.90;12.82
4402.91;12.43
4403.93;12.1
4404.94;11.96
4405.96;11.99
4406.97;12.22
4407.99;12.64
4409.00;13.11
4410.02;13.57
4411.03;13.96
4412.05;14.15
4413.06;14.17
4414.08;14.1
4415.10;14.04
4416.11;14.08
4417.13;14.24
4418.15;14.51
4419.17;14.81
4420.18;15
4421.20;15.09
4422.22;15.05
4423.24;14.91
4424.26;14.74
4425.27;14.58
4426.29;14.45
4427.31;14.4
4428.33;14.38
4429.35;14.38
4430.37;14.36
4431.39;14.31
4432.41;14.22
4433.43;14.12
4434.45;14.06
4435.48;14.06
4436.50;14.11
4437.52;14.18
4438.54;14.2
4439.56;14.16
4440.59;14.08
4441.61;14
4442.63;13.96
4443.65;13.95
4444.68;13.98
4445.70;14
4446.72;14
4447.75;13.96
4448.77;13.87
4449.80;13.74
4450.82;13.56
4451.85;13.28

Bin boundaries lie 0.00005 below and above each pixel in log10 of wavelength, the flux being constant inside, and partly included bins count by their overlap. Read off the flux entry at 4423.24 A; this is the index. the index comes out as 14.91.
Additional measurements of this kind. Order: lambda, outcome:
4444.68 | 13.98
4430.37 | 14.36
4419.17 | 14.81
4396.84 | 13.96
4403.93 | 12.1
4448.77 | 13.87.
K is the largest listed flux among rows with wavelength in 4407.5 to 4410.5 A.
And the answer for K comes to 13.57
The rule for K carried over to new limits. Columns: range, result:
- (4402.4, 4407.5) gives 12.43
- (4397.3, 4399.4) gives 13.98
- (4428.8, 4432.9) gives 14.38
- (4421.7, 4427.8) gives 15.05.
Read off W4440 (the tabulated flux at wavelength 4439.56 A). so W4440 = 14.16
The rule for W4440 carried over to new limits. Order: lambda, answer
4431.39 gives 14.31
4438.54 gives 14.2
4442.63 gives 13.96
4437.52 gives 14.18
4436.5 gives 14.11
